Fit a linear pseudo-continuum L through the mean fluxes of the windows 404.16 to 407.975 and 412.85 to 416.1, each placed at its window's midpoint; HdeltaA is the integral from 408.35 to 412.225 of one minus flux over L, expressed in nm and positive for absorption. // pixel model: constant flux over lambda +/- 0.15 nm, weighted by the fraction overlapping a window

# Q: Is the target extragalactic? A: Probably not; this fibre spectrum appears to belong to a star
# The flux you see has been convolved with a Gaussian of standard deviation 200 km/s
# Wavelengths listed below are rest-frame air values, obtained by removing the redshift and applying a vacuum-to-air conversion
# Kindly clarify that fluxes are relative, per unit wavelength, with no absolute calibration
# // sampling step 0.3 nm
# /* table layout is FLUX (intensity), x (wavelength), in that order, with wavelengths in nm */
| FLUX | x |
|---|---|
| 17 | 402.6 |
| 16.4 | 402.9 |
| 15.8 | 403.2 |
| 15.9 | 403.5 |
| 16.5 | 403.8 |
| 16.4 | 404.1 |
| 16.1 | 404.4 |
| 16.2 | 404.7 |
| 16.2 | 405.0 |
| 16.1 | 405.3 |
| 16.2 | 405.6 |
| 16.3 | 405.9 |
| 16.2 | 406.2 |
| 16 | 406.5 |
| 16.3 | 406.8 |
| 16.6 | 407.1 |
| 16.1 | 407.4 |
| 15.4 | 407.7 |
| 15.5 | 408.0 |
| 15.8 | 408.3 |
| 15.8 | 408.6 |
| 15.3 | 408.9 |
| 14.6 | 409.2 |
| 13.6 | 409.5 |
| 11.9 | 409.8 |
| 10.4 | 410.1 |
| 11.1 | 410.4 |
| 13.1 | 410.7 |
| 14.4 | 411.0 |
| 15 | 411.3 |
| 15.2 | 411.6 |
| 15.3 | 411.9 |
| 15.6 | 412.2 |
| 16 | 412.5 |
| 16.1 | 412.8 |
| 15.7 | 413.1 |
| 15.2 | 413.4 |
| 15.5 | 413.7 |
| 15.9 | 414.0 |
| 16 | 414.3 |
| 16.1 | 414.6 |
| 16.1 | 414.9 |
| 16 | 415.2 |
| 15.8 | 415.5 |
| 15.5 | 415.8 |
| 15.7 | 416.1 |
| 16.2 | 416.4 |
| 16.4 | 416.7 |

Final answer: 0.49 nm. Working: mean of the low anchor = 16.1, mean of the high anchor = 15.8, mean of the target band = 13.9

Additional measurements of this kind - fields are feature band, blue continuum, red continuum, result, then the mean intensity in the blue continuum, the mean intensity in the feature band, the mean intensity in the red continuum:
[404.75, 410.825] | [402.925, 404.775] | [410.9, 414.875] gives 0.37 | 16.2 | 15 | 15.6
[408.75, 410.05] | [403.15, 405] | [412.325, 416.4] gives 0.20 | 16.2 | 13.6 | 15.8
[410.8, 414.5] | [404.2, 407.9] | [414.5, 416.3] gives 0.11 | 16.1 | 15.5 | 15.9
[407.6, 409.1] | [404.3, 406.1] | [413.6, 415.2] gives 0.05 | 16.2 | 15.5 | 15.9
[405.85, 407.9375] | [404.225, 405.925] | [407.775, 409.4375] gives -0.05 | 16.2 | 16.1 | 15.3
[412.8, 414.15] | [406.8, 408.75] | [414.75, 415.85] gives 0.02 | 15.9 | 15.6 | 15.9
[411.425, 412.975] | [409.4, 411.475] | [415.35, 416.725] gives -0.21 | 12.8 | 15.6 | 15.9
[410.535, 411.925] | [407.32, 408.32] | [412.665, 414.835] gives 0.11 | 15.7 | 14.5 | 15.8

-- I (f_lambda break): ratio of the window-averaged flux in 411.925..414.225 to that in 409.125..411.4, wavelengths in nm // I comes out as 1.22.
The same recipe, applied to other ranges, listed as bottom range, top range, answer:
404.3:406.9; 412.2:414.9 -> 0.98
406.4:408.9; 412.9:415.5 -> 0.99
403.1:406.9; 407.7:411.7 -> 0.87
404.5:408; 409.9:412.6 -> 0.86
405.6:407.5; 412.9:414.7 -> 0.97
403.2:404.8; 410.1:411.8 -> 0.83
